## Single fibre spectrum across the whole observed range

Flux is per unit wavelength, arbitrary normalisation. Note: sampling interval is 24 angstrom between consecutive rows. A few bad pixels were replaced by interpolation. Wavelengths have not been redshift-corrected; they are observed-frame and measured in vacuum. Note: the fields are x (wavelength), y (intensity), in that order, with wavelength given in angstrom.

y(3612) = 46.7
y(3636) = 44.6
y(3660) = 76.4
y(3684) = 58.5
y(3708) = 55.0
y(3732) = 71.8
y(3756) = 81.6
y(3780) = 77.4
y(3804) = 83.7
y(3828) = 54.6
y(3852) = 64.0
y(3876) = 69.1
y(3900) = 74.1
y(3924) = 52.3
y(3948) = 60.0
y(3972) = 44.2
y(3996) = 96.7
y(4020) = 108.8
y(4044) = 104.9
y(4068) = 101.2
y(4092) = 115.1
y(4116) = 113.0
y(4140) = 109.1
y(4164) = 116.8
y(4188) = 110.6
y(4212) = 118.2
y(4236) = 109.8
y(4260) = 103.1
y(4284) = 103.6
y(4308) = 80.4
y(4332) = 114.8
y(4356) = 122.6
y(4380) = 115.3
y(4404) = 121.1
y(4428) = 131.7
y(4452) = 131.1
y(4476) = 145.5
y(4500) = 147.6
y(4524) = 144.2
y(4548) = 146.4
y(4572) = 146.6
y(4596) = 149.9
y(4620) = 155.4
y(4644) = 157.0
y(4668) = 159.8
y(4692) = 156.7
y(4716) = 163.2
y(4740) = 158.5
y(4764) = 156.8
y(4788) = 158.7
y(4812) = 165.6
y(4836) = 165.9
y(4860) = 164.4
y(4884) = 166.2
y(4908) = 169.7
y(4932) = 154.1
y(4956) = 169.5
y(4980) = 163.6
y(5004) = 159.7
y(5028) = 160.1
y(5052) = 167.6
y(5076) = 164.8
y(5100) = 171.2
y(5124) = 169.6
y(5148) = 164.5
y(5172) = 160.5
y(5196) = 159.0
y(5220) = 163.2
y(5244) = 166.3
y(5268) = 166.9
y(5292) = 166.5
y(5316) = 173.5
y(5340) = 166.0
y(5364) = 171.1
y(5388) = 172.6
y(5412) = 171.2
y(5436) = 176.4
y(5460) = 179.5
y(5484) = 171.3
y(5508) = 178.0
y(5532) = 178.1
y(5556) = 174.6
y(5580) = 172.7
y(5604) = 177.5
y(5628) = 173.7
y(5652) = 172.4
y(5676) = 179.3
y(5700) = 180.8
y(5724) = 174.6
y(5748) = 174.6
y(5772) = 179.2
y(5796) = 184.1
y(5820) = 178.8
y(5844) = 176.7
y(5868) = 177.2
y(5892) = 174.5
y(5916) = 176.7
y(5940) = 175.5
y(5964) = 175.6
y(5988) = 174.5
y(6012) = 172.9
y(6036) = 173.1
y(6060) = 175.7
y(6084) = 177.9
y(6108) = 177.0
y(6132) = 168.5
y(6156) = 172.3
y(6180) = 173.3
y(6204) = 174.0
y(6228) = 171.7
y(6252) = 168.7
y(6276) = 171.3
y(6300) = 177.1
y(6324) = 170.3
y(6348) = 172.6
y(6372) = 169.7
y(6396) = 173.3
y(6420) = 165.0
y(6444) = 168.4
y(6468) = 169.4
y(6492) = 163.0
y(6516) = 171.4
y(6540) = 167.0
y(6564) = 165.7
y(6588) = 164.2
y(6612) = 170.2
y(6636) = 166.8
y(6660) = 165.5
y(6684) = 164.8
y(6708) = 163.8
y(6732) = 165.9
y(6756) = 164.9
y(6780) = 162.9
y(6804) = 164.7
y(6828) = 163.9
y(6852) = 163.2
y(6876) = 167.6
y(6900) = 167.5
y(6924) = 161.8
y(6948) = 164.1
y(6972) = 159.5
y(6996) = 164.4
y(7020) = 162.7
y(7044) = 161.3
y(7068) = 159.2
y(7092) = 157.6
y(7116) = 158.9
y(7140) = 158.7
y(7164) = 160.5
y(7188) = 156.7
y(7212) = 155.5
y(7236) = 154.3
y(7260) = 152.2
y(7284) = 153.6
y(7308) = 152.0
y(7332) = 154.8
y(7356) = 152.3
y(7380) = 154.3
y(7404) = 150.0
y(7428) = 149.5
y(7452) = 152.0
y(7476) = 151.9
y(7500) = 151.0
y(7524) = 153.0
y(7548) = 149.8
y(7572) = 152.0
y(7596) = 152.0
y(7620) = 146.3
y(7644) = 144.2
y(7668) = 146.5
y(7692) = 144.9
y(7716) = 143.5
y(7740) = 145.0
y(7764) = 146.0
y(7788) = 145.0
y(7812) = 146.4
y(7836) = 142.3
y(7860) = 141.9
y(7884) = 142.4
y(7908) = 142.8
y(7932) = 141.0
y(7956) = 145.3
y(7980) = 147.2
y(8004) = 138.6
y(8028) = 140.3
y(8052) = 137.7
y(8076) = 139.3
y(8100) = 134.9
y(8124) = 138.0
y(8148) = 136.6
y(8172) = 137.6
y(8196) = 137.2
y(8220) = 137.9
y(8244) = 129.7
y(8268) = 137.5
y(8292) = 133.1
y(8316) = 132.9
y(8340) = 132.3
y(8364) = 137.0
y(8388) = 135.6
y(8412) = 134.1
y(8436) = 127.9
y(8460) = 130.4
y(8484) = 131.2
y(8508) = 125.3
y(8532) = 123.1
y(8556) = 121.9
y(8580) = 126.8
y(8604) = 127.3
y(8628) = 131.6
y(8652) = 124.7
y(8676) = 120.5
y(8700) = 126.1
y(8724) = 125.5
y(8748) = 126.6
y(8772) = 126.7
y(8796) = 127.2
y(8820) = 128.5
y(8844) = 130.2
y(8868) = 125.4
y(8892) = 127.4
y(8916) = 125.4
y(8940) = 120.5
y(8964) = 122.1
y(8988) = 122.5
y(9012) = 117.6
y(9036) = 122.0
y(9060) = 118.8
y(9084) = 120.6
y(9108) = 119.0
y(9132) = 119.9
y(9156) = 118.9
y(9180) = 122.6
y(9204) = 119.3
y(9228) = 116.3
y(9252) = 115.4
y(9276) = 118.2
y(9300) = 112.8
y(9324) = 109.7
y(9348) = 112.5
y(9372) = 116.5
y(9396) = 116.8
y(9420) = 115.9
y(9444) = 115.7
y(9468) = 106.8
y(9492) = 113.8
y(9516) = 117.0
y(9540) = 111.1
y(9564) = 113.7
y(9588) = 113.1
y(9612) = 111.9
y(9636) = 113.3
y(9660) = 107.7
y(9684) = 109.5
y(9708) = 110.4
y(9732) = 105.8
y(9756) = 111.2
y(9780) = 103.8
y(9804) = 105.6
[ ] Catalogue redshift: 0.00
